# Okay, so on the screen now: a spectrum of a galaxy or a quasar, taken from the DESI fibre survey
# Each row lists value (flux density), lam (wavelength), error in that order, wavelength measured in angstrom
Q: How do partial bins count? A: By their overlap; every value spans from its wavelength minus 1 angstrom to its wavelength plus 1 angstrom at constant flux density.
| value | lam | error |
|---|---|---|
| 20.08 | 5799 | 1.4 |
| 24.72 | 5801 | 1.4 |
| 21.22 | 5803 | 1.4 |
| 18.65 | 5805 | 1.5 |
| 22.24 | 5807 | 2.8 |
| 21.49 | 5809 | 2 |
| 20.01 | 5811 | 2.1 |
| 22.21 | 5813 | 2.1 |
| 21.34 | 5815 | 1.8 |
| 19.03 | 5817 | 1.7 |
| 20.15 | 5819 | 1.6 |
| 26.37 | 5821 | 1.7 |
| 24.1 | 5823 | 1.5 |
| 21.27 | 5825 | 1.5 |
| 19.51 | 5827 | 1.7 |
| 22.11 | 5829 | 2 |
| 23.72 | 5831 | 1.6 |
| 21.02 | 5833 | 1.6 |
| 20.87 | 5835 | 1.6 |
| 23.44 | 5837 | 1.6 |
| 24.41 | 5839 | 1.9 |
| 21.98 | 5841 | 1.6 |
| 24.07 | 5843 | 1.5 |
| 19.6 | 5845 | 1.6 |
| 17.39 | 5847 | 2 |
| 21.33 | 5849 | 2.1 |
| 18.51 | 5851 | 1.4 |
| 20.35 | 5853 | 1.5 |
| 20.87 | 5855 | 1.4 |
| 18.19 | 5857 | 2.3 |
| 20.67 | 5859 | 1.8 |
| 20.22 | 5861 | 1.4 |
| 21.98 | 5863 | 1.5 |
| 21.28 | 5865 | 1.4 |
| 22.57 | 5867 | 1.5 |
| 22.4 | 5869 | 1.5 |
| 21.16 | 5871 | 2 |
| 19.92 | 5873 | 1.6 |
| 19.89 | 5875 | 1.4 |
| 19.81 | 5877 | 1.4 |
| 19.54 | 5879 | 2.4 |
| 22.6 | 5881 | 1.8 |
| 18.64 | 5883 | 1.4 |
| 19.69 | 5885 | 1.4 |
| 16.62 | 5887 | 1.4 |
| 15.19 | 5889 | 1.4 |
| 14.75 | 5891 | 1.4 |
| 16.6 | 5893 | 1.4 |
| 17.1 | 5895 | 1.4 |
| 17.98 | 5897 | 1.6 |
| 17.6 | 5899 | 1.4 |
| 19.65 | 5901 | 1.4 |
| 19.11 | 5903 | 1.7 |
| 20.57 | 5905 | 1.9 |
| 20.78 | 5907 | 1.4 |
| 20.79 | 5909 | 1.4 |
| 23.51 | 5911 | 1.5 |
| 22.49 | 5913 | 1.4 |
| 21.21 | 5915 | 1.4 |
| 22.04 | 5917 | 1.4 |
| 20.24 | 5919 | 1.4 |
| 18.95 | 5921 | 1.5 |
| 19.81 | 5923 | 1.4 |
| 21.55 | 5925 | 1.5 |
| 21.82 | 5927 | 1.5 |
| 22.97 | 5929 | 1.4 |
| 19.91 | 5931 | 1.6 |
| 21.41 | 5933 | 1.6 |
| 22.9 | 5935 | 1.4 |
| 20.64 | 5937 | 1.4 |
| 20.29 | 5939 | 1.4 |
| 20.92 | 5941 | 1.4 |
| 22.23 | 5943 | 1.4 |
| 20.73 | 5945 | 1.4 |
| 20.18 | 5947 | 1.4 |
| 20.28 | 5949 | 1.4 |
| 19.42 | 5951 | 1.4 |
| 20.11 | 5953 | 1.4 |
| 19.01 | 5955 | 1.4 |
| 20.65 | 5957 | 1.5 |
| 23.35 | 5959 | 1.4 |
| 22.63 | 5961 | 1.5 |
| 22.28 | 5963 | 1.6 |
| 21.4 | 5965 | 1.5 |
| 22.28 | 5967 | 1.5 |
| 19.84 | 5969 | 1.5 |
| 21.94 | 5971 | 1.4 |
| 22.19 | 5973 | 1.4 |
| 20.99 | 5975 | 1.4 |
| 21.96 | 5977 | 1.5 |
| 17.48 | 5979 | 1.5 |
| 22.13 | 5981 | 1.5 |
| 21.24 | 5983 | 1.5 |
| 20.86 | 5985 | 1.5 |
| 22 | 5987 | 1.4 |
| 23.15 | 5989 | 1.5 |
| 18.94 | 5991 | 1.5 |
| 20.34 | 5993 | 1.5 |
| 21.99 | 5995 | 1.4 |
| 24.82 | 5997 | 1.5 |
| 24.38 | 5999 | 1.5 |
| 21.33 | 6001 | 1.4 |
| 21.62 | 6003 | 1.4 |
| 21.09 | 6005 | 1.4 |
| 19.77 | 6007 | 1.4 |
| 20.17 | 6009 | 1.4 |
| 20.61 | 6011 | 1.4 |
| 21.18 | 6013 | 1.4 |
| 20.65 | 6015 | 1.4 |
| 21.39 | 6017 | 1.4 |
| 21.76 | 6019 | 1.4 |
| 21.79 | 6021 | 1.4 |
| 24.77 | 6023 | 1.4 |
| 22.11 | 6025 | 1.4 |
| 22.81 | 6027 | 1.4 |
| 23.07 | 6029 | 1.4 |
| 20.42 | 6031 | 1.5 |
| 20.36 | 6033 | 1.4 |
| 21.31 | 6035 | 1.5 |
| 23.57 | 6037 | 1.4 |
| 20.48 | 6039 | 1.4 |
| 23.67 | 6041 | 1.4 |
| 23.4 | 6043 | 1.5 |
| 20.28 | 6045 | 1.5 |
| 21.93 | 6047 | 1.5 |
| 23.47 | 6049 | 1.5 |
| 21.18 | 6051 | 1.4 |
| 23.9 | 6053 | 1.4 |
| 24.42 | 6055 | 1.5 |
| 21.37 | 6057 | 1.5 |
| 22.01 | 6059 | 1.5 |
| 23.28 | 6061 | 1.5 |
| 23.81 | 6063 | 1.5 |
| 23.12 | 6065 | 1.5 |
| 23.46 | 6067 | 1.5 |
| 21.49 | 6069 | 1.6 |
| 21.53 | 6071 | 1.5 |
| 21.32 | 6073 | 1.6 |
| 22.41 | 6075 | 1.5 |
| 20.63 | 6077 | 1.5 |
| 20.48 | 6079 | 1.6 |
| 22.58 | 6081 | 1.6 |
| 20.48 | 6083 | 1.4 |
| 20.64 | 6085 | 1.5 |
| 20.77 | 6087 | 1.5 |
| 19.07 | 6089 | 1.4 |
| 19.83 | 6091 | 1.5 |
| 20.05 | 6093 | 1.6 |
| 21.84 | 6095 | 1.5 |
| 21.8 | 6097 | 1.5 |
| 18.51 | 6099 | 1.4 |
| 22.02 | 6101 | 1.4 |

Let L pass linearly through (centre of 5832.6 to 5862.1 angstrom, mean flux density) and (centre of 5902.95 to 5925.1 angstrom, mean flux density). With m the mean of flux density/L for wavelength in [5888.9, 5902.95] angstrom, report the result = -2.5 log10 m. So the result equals 0.21 mag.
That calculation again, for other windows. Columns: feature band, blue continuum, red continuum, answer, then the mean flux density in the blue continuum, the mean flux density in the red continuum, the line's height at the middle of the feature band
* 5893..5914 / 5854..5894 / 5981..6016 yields 0.015 mag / 19.6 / 21.4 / 20.1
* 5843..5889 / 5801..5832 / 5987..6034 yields 0.080 mag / 21.7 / 21.7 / 21.7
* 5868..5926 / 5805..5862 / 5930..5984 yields 0.079 mag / 21.3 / 21.1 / 21.2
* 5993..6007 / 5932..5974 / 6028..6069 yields -0.020 mag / 21.2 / 22.4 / 21.8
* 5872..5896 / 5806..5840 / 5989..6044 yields 0.192 mag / 22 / 21.8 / 21.9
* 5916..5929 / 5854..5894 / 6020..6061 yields -0.026 mag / 19.6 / 22.3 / 20.4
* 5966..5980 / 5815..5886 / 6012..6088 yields 0.037 mag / 21.1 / 22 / 21.7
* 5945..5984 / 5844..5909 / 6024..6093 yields -0.020 mag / 19.5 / 21.9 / 20.6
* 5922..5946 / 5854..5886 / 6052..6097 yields -0.016 mag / 20.6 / 21.8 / 21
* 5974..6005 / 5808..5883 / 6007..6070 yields 0.018 mag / 21.2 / 22.1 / 21.9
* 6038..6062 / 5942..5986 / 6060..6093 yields -0.052 mag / 21.1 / 21.5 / 21.4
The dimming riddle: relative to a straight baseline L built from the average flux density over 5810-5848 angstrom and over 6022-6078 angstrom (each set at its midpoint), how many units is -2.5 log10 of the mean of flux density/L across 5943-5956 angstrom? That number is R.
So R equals 0.10 mag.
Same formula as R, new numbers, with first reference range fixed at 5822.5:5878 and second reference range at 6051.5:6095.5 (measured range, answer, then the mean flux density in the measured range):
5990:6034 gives 0.00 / 21.6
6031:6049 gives -0.01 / 21.9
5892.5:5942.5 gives 0.04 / 20.5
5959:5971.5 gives -0.02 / 21.8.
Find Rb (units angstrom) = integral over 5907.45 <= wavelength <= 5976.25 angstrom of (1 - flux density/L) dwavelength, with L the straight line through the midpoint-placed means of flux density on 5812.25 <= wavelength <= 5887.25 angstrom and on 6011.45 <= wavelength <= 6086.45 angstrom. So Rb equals 1.00 angstrom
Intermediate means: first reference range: 21.1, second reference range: 22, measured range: 21.2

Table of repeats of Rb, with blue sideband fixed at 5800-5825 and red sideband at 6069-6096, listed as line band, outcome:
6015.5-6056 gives -2.3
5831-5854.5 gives 0.4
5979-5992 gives 0.1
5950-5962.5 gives 0.2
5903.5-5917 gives 0.0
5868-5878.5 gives 0.5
